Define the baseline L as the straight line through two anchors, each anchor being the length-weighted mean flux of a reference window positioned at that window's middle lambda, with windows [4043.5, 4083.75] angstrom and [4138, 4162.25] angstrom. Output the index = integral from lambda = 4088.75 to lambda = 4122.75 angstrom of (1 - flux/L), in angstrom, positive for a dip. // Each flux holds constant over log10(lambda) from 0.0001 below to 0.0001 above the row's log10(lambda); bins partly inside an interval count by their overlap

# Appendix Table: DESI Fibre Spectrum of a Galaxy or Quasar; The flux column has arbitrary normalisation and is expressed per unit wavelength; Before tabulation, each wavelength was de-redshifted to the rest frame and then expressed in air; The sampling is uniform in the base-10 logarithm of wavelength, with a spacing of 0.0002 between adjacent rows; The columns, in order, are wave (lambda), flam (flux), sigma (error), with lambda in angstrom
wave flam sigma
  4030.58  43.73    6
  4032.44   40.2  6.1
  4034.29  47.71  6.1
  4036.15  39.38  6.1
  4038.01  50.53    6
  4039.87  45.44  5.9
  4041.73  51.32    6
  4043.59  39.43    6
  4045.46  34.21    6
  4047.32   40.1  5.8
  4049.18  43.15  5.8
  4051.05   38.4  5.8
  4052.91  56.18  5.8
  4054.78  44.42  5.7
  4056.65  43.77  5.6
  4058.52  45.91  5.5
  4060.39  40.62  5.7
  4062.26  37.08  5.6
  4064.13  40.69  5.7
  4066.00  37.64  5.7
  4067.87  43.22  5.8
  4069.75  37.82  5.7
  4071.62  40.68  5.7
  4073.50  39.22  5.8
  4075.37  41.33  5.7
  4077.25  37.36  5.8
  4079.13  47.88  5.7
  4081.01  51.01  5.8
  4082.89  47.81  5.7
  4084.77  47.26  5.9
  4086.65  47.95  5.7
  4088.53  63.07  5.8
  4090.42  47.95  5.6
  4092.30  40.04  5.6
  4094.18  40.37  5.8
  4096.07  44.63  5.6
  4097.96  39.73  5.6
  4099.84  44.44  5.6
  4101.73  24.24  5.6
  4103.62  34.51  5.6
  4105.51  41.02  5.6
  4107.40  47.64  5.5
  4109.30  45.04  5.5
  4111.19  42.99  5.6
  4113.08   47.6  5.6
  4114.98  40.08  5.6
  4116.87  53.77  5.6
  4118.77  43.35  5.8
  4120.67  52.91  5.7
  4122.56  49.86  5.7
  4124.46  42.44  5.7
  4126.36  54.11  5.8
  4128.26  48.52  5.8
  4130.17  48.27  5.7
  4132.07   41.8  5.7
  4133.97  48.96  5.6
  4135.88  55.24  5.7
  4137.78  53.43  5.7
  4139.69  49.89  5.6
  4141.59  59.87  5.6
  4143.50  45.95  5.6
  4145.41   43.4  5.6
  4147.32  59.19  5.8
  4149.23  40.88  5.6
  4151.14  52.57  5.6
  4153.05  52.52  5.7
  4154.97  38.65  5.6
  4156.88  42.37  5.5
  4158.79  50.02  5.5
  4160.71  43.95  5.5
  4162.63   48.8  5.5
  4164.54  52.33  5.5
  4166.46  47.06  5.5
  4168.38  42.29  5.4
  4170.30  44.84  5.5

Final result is 1.2 angstrom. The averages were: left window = 42.2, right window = 48.4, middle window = 43.6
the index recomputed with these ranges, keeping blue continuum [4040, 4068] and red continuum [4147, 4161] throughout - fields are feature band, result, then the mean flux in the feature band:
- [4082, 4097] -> -1.11 angstrom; 47.4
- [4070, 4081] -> 0.40 angstrom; 41.9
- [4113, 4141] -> -1.80 angstrom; 48.9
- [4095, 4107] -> 1.64 angstrom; 38.5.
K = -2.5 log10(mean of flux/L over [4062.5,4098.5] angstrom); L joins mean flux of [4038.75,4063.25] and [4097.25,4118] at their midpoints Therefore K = -0.04 mag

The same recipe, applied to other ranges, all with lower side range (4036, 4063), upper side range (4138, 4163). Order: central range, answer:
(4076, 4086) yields -0.026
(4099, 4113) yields 0.147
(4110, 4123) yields -0.008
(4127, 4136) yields -0.013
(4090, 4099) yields 0.084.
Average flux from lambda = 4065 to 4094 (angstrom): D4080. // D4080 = 44.6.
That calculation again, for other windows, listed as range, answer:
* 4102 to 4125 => 44.5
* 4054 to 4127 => 43.8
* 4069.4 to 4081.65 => 42.2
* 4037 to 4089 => 43.9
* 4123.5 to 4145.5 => 49.5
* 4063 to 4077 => 39.9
